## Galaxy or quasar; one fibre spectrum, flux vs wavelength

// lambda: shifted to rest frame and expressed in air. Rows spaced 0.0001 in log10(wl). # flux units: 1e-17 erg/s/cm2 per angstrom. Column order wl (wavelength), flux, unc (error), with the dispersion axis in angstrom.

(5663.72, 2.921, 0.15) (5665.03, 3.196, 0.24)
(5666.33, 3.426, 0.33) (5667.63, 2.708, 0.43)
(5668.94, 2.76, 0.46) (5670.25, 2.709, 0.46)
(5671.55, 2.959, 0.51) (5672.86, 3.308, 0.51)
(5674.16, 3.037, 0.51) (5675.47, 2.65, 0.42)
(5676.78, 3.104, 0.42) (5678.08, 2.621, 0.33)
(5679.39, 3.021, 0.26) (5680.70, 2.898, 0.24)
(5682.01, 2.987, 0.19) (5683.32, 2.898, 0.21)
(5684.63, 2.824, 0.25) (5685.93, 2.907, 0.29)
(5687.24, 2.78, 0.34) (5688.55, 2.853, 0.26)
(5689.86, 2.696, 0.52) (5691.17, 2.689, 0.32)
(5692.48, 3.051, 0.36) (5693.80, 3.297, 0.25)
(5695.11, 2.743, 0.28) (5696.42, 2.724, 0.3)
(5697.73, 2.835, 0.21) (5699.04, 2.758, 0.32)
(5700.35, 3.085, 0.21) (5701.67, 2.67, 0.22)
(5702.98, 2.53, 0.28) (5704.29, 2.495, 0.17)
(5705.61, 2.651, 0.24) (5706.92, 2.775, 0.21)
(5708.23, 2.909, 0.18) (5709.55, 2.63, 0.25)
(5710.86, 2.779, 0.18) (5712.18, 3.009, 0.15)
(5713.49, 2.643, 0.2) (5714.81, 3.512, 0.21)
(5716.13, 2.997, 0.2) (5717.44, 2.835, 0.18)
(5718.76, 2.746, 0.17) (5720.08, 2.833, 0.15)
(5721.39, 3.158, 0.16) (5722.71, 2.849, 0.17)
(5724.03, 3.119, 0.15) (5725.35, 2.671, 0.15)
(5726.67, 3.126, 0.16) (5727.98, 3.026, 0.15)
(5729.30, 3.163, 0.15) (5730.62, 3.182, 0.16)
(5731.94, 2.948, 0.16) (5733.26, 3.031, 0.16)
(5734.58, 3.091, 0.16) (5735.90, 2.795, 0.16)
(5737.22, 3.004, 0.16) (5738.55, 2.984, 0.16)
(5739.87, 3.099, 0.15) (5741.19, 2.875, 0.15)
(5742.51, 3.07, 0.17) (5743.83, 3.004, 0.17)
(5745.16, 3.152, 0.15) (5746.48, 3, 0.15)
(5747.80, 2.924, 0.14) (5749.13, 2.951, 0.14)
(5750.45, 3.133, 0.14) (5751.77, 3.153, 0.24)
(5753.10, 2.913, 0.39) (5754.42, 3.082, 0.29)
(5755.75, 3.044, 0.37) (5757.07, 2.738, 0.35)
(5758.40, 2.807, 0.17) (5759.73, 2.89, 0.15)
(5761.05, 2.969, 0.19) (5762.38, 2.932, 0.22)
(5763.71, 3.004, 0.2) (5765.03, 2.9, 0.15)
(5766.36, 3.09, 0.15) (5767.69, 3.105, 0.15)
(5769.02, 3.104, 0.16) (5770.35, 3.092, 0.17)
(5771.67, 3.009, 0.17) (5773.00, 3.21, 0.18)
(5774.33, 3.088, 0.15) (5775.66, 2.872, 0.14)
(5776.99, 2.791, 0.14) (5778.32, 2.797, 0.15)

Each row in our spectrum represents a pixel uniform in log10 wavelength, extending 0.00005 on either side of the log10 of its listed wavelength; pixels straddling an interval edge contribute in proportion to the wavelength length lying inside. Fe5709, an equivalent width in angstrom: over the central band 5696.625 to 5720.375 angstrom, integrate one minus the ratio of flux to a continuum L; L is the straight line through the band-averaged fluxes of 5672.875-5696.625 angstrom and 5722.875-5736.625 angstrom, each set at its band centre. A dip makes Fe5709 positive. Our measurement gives 1.12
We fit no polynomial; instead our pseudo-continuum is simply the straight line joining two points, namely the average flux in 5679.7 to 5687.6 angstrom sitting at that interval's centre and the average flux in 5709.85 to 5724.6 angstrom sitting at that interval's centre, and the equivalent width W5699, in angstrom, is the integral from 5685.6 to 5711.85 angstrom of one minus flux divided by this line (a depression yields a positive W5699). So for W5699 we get 1.1 angstrom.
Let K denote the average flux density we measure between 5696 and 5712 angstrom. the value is 2.75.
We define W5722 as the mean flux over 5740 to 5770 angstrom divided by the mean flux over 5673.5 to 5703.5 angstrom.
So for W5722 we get 1.05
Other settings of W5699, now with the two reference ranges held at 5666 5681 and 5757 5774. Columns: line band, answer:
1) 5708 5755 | -0.2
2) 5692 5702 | 0.1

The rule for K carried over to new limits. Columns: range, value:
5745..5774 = 3.01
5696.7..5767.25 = 2.93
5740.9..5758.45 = 3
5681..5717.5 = 2.84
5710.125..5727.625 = 2.95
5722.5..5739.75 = 3.01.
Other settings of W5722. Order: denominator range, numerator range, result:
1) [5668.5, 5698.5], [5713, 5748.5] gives 1.04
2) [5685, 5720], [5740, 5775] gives 1.06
